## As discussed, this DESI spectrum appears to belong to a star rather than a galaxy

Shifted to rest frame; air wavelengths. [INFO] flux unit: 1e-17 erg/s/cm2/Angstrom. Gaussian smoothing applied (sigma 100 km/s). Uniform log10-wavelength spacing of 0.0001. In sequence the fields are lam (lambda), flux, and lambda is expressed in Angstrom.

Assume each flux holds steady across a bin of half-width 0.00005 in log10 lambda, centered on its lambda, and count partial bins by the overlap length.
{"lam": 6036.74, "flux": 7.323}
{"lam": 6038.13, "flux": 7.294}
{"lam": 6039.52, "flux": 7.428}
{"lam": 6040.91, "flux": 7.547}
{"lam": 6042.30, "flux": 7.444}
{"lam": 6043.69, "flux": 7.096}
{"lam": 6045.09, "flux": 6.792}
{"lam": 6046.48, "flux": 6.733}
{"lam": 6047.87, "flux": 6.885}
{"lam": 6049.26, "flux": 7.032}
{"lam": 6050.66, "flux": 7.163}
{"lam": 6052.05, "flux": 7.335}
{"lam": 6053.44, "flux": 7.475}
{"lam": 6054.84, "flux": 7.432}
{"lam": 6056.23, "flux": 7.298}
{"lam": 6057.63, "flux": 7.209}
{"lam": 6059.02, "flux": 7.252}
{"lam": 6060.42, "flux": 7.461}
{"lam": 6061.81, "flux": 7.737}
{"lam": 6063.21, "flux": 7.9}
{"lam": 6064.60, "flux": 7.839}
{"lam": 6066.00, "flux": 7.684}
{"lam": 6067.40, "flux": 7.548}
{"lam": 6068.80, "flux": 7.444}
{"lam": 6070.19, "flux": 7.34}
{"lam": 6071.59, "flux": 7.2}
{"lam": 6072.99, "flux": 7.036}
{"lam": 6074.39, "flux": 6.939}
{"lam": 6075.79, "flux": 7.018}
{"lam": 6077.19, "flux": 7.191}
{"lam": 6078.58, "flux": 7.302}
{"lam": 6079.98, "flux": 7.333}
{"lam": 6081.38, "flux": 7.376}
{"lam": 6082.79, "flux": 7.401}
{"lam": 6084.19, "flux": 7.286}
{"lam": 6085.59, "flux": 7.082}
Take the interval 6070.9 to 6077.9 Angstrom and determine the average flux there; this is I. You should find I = 7.08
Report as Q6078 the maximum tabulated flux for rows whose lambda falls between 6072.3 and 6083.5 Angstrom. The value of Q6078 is 7.401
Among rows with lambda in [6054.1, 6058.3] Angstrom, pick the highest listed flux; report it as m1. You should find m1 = 7.432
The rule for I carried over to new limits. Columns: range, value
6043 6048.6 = 6.88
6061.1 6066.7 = 7.79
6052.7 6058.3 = 7.35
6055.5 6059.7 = 7.26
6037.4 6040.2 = 7.36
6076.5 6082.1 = 7.3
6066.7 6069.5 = 7.5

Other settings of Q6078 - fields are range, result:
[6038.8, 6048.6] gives 7.547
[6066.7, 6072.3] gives 7.548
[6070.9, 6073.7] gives 7.2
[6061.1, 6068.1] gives 7.9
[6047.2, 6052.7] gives 7.335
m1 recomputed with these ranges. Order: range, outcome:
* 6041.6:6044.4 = 7.444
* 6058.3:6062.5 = 7.737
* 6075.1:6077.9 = 7.191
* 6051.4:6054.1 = 7.475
